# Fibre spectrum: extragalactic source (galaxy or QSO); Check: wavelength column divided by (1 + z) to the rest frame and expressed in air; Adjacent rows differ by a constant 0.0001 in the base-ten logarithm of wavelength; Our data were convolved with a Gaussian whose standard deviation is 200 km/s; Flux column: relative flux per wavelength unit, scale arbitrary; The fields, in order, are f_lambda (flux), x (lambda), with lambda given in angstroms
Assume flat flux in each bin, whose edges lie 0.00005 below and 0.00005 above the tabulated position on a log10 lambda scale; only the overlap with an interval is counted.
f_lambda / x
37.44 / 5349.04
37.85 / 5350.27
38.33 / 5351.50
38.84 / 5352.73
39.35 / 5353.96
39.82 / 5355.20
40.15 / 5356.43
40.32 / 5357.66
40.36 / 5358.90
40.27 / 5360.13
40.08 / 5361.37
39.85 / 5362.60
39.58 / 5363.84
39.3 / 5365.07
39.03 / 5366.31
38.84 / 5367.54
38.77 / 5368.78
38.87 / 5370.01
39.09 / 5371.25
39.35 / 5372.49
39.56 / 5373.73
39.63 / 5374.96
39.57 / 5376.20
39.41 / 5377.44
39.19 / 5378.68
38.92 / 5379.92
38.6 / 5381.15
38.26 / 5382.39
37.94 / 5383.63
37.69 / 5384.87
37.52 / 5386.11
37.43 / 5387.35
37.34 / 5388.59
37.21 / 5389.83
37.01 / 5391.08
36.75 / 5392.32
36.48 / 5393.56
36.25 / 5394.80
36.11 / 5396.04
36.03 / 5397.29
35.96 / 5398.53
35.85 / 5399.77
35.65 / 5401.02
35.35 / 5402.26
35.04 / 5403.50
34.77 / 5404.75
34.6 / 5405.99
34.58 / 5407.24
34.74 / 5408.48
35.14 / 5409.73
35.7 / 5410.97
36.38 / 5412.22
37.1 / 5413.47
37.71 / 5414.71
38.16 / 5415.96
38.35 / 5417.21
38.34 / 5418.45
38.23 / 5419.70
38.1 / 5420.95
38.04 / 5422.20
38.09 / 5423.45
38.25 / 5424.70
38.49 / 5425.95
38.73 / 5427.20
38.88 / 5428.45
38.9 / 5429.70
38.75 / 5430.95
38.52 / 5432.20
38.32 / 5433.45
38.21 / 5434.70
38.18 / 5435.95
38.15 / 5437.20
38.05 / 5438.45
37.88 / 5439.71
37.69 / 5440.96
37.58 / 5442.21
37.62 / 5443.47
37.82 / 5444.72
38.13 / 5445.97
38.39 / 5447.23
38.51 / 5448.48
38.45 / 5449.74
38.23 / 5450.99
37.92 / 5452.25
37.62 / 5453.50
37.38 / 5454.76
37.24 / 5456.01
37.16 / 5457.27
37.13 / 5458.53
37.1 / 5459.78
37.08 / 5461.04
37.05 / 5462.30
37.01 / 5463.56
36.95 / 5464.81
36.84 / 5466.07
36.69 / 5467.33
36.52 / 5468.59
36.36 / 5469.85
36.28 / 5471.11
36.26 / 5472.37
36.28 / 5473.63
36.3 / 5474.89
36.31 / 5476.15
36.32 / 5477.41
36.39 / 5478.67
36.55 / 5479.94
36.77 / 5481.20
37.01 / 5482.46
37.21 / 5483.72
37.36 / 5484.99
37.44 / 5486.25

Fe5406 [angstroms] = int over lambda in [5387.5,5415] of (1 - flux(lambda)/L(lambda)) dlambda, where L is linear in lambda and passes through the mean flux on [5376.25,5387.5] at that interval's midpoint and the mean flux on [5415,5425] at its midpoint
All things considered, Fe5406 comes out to 1.7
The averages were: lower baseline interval 38.4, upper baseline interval 38.2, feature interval 36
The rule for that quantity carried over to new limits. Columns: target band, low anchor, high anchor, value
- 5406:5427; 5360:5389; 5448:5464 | 0.56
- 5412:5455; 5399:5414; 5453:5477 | -2.46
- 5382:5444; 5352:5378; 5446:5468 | 2.00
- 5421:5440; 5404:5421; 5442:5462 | -0.68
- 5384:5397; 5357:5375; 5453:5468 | 0.64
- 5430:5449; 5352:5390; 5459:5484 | -0.36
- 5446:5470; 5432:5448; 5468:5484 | -0.08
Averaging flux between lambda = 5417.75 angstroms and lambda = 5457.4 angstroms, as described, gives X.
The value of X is 38.1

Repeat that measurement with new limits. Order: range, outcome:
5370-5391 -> 38.5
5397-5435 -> 37.1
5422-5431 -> 38.5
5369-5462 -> 37.6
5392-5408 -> 35.6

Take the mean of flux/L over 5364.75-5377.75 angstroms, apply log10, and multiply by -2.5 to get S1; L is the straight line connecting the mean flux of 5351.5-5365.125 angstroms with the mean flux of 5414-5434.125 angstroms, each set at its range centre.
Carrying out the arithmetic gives 0.01 mag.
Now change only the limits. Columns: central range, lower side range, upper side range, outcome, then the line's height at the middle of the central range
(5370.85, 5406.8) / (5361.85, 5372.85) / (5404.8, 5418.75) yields 0.016 mag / 37.8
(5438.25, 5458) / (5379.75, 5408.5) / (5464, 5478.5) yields -0.039 mag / 36.5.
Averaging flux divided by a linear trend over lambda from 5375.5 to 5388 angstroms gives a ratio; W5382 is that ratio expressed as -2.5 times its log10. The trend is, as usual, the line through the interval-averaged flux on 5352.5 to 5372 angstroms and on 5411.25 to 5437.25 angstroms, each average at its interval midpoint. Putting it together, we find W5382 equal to 0.018 mag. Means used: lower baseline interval 39.5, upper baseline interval 38.1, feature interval 38.5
